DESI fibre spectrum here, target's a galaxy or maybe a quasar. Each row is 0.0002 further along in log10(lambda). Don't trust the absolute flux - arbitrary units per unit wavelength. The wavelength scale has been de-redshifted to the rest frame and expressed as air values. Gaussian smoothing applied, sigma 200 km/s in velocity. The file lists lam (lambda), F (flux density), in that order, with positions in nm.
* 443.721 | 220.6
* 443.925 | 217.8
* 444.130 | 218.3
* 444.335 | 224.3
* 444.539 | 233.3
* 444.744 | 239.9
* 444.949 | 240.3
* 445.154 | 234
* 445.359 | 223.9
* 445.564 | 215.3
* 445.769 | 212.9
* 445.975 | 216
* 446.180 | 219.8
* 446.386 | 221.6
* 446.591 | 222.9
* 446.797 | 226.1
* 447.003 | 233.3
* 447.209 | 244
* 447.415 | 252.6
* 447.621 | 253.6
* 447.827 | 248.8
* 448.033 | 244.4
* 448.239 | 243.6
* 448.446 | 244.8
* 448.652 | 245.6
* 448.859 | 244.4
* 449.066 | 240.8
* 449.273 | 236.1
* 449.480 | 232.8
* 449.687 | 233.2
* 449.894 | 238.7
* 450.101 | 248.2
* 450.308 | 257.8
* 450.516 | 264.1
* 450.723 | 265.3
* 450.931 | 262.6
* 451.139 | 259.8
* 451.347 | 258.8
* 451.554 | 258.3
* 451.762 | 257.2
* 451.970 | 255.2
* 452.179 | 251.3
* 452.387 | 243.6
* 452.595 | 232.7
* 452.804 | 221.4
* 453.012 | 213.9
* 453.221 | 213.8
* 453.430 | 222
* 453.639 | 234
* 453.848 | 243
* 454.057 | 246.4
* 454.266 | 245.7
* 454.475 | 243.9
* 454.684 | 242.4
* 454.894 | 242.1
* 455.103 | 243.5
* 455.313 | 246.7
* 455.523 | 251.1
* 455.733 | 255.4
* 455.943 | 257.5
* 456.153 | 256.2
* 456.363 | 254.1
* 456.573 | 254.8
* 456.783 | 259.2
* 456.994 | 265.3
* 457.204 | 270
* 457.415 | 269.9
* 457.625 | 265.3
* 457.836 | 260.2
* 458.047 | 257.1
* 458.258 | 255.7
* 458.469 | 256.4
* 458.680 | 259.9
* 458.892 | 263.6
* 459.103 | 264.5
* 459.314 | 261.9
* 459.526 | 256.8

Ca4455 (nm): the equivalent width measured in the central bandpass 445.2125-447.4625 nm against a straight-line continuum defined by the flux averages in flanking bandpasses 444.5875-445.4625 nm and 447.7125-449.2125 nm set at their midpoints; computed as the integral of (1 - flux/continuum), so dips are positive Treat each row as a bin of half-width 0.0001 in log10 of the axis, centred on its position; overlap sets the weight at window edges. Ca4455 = 0.12 nm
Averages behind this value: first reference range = 234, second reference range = 244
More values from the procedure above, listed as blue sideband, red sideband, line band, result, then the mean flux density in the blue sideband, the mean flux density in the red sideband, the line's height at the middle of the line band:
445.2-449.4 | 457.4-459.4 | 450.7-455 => 0.081 nm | 235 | 261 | 248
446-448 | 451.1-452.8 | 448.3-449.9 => 0.013 nm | 235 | 250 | 242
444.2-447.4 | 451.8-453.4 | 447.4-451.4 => -0.308 nm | 228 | 234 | 231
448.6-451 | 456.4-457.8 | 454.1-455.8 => 0.083 nm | 247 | 264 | 259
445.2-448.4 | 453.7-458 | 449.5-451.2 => -0.084 nm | 232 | 254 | 241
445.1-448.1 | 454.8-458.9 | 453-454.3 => 0.090 nm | 231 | 257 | 249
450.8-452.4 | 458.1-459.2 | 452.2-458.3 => 0.264 nm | 257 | 260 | 258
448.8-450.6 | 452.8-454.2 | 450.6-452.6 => -0.164 nm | 244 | 229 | 236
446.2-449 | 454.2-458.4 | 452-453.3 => 0.091 nm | 240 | 255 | 249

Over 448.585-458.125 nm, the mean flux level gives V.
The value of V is 248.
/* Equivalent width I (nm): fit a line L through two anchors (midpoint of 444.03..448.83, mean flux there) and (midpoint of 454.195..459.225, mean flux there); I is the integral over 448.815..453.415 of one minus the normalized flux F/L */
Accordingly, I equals -0.02 nm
